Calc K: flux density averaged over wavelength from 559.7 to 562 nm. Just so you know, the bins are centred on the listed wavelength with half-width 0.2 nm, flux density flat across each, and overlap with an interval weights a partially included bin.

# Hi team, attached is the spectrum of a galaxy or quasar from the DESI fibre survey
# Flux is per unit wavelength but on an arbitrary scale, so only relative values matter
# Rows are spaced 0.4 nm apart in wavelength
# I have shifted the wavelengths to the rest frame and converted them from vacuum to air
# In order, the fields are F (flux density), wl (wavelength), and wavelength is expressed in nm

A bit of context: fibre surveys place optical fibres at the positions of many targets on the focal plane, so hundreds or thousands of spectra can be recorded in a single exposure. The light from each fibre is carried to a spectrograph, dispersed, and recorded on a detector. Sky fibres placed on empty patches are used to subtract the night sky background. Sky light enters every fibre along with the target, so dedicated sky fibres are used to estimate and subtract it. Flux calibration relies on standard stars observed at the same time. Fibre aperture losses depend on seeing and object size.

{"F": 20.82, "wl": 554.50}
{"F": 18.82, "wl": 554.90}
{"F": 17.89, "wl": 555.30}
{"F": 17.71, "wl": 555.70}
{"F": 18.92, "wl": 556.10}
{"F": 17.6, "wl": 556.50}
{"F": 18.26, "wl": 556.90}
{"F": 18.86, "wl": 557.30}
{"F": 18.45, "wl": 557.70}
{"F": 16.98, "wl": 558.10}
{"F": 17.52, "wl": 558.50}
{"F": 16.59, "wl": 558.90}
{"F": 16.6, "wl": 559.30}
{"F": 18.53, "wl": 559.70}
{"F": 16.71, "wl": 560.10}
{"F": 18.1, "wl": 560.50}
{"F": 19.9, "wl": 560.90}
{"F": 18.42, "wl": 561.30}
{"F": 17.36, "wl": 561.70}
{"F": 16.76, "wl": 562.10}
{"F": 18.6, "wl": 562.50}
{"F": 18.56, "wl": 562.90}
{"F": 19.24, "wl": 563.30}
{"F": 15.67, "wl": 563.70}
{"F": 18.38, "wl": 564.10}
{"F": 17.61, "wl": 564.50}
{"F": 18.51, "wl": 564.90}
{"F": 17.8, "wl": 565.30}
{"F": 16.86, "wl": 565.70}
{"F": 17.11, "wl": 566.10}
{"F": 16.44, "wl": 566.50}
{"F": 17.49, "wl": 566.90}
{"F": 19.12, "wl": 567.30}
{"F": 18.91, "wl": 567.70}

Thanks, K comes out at 18.1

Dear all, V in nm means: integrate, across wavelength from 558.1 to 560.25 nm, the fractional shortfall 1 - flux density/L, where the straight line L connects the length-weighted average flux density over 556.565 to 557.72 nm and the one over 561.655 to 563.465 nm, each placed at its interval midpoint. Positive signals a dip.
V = 0.13 nm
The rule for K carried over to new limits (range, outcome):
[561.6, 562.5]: 17.4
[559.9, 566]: 17.9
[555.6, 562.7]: 17.9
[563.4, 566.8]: 17.4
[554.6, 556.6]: 18.3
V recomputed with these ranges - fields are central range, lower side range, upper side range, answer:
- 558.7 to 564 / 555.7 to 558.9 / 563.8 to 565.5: 0.05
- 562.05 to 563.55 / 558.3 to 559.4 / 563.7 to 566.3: -0.09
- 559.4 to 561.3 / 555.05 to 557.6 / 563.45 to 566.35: -0.04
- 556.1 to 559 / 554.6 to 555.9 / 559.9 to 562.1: 0.05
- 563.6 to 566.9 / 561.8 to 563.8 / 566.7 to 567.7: 0.15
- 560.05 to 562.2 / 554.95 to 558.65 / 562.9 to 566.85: -0.03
